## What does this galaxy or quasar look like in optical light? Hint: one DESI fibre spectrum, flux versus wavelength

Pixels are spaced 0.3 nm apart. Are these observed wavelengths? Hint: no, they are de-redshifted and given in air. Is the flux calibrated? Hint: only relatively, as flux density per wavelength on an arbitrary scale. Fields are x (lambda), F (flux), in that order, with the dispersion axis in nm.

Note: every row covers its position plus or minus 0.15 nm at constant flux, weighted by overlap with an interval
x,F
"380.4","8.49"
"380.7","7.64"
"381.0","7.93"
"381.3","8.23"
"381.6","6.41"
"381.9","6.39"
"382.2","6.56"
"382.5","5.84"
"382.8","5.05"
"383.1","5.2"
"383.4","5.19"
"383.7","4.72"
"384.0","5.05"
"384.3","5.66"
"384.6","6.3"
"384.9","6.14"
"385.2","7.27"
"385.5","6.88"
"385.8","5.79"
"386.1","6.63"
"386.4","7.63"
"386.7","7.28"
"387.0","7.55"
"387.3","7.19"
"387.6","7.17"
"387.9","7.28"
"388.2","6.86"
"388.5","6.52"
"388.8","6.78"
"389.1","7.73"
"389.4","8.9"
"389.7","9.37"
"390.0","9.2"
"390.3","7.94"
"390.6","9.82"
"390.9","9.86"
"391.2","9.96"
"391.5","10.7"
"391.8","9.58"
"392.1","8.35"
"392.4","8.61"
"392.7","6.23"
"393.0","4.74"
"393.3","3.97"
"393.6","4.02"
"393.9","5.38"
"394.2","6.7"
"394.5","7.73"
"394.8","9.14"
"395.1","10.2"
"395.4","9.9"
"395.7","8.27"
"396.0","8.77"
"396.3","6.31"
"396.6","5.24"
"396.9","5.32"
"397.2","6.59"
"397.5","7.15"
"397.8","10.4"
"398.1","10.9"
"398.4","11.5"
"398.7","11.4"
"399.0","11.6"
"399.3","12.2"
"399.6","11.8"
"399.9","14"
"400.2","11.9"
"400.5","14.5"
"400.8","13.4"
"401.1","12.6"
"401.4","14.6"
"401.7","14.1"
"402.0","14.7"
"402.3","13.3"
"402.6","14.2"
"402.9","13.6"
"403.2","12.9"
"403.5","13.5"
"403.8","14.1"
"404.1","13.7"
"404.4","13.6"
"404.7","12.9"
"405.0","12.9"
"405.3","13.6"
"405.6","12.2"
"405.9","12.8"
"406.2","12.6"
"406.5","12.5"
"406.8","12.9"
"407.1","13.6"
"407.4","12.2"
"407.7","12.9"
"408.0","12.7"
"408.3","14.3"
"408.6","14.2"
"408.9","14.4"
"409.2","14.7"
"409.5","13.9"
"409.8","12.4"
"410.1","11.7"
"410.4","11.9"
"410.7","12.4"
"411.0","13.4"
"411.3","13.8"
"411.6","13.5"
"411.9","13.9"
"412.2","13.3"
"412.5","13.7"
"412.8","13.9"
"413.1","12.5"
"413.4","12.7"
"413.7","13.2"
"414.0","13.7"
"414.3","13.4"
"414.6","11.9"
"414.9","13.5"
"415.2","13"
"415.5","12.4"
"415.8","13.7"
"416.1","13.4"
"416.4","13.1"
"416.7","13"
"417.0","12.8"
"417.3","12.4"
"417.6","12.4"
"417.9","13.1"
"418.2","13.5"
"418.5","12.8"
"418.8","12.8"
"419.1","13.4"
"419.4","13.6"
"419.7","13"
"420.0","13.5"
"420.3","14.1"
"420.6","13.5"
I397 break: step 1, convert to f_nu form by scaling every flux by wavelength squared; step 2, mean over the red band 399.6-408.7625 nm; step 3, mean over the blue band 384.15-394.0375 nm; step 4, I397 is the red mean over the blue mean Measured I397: 1.95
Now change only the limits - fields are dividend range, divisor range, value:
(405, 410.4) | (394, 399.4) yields 1.57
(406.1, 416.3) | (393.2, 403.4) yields 1.36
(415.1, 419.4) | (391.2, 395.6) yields 1.92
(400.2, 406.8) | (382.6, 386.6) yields 2.46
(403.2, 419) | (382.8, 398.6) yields 1.95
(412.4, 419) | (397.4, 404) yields 1.10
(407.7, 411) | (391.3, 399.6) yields 1.72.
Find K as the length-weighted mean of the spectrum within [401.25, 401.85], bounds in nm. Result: 14.3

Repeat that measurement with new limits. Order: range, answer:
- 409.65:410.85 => 12.1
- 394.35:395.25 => 9.02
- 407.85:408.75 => 13.7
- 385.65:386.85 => 6.83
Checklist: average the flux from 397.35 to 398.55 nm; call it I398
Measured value 9.99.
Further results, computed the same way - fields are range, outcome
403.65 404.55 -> 13.8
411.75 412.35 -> 13.6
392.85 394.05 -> 4.53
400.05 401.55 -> 13.4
